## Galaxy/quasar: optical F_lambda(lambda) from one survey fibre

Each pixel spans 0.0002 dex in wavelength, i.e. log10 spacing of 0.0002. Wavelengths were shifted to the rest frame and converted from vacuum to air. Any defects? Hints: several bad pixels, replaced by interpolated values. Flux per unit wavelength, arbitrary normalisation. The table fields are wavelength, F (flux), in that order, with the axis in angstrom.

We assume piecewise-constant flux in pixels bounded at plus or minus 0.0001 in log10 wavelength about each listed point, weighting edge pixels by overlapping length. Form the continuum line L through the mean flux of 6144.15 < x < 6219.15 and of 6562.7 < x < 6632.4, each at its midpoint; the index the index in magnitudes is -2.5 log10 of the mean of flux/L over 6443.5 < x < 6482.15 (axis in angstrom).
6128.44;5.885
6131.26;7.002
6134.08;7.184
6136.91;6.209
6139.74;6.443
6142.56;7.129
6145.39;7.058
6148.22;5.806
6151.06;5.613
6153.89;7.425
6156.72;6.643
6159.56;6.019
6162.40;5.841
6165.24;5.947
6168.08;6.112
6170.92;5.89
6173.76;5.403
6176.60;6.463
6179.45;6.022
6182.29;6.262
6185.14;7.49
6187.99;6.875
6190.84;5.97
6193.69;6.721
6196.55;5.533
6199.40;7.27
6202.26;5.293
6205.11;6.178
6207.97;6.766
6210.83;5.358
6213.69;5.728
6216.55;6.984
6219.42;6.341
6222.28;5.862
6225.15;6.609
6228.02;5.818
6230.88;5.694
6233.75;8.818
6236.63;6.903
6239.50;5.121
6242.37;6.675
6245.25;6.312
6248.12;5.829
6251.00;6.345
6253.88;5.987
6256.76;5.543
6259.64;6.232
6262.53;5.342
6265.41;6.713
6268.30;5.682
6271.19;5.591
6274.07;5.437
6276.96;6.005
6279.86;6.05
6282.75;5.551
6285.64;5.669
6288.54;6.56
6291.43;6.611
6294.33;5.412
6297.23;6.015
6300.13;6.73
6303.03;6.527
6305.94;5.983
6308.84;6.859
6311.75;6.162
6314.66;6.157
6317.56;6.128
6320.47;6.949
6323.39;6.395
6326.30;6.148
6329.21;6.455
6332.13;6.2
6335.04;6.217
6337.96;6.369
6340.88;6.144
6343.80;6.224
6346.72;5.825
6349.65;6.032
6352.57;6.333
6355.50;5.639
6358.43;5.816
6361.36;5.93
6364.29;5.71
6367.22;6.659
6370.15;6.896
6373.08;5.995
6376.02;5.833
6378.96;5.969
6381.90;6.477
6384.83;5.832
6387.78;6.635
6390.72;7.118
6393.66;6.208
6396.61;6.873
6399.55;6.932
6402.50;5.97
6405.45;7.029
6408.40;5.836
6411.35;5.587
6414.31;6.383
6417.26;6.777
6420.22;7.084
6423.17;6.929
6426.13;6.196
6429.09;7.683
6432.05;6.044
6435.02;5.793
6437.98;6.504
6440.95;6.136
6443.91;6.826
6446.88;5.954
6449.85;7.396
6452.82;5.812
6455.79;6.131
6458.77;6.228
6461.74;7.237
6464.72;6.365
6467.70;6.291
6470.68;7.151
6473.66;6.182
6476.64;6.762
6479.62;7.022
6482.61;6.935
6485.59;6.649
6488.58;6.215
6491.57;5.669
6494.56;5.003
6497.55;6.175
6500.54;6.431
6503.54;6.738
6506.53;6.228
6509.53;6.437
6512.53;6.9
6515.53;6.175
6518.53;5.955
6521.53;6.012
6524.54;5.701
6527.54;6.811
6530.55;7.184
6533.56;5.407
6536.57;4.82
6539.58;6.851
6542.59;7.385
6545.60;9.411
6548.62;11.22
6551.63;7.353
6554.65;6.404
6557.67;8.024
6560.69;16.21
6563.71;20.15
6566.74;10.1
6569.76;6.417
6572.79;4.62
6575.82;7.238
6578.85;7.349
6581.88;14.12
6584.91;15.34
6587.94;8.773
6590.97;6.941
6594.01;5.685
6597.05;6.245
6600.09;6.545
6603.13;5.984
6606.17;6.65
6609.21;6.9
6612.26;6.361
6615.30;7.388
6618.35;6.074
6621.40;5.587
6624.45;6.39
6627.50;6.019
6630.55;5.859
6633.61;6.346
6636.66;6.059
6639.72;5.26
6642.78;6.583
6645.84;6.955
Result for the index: 0.12 mag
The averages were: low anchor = 6.26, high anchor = 7.84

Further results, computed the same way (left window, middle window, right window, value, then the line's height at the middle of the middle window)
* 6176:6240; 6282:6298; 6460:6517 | 0.071 mag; 6.39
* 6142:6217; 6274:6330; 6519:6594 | 0.138 mag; 7.04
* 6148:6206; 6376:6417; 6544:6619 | 0.190 mag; 7.59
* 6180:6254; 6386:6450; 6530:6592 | 0.220 mag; 7.99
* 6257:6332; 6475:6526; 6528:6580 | 0.268 mag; 8.07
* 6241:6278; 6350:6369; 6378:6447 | 0.046 mag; 6.29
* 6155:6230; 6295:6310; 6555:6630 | 0.070 mag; 6.79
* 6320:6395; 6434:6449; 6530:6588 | 0.187 mag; 7.49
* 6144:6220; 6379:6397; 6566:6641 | 0.041 mag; 6.71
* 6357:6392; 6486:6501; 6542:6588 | 0.412 mag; 8.65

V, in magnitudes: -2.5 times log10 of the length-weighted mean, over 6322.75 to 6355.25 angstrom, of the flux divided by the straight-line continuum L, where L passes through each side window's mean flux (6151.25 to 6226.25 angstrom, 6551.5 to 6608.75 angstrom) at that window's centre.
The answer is 0.178 mag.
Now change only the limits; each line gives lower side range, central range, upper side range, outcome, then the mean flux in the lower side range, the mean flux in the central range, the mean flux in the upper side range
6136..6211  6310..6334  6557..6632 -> 0.11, 6.3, 6.33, 8.28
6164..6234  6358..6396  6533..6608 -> 0.18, 6.26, 6.26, 8.64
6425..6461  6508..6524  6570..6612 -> 0.14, 6.41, 6.26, 7.78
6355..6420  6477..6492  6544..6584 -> 0.25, 6.3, 6.58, 9.97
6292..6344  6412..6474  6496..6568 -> 0.11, 6.29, 6.52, 7.92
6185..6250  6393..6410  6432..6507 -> -0.02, 6.33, 6.48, 6.39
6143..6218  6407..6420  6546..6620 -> 0.22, 6.27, 6.24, 8.67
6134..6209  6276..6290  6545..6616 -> 0.18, 6.34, 5.97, 8.81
